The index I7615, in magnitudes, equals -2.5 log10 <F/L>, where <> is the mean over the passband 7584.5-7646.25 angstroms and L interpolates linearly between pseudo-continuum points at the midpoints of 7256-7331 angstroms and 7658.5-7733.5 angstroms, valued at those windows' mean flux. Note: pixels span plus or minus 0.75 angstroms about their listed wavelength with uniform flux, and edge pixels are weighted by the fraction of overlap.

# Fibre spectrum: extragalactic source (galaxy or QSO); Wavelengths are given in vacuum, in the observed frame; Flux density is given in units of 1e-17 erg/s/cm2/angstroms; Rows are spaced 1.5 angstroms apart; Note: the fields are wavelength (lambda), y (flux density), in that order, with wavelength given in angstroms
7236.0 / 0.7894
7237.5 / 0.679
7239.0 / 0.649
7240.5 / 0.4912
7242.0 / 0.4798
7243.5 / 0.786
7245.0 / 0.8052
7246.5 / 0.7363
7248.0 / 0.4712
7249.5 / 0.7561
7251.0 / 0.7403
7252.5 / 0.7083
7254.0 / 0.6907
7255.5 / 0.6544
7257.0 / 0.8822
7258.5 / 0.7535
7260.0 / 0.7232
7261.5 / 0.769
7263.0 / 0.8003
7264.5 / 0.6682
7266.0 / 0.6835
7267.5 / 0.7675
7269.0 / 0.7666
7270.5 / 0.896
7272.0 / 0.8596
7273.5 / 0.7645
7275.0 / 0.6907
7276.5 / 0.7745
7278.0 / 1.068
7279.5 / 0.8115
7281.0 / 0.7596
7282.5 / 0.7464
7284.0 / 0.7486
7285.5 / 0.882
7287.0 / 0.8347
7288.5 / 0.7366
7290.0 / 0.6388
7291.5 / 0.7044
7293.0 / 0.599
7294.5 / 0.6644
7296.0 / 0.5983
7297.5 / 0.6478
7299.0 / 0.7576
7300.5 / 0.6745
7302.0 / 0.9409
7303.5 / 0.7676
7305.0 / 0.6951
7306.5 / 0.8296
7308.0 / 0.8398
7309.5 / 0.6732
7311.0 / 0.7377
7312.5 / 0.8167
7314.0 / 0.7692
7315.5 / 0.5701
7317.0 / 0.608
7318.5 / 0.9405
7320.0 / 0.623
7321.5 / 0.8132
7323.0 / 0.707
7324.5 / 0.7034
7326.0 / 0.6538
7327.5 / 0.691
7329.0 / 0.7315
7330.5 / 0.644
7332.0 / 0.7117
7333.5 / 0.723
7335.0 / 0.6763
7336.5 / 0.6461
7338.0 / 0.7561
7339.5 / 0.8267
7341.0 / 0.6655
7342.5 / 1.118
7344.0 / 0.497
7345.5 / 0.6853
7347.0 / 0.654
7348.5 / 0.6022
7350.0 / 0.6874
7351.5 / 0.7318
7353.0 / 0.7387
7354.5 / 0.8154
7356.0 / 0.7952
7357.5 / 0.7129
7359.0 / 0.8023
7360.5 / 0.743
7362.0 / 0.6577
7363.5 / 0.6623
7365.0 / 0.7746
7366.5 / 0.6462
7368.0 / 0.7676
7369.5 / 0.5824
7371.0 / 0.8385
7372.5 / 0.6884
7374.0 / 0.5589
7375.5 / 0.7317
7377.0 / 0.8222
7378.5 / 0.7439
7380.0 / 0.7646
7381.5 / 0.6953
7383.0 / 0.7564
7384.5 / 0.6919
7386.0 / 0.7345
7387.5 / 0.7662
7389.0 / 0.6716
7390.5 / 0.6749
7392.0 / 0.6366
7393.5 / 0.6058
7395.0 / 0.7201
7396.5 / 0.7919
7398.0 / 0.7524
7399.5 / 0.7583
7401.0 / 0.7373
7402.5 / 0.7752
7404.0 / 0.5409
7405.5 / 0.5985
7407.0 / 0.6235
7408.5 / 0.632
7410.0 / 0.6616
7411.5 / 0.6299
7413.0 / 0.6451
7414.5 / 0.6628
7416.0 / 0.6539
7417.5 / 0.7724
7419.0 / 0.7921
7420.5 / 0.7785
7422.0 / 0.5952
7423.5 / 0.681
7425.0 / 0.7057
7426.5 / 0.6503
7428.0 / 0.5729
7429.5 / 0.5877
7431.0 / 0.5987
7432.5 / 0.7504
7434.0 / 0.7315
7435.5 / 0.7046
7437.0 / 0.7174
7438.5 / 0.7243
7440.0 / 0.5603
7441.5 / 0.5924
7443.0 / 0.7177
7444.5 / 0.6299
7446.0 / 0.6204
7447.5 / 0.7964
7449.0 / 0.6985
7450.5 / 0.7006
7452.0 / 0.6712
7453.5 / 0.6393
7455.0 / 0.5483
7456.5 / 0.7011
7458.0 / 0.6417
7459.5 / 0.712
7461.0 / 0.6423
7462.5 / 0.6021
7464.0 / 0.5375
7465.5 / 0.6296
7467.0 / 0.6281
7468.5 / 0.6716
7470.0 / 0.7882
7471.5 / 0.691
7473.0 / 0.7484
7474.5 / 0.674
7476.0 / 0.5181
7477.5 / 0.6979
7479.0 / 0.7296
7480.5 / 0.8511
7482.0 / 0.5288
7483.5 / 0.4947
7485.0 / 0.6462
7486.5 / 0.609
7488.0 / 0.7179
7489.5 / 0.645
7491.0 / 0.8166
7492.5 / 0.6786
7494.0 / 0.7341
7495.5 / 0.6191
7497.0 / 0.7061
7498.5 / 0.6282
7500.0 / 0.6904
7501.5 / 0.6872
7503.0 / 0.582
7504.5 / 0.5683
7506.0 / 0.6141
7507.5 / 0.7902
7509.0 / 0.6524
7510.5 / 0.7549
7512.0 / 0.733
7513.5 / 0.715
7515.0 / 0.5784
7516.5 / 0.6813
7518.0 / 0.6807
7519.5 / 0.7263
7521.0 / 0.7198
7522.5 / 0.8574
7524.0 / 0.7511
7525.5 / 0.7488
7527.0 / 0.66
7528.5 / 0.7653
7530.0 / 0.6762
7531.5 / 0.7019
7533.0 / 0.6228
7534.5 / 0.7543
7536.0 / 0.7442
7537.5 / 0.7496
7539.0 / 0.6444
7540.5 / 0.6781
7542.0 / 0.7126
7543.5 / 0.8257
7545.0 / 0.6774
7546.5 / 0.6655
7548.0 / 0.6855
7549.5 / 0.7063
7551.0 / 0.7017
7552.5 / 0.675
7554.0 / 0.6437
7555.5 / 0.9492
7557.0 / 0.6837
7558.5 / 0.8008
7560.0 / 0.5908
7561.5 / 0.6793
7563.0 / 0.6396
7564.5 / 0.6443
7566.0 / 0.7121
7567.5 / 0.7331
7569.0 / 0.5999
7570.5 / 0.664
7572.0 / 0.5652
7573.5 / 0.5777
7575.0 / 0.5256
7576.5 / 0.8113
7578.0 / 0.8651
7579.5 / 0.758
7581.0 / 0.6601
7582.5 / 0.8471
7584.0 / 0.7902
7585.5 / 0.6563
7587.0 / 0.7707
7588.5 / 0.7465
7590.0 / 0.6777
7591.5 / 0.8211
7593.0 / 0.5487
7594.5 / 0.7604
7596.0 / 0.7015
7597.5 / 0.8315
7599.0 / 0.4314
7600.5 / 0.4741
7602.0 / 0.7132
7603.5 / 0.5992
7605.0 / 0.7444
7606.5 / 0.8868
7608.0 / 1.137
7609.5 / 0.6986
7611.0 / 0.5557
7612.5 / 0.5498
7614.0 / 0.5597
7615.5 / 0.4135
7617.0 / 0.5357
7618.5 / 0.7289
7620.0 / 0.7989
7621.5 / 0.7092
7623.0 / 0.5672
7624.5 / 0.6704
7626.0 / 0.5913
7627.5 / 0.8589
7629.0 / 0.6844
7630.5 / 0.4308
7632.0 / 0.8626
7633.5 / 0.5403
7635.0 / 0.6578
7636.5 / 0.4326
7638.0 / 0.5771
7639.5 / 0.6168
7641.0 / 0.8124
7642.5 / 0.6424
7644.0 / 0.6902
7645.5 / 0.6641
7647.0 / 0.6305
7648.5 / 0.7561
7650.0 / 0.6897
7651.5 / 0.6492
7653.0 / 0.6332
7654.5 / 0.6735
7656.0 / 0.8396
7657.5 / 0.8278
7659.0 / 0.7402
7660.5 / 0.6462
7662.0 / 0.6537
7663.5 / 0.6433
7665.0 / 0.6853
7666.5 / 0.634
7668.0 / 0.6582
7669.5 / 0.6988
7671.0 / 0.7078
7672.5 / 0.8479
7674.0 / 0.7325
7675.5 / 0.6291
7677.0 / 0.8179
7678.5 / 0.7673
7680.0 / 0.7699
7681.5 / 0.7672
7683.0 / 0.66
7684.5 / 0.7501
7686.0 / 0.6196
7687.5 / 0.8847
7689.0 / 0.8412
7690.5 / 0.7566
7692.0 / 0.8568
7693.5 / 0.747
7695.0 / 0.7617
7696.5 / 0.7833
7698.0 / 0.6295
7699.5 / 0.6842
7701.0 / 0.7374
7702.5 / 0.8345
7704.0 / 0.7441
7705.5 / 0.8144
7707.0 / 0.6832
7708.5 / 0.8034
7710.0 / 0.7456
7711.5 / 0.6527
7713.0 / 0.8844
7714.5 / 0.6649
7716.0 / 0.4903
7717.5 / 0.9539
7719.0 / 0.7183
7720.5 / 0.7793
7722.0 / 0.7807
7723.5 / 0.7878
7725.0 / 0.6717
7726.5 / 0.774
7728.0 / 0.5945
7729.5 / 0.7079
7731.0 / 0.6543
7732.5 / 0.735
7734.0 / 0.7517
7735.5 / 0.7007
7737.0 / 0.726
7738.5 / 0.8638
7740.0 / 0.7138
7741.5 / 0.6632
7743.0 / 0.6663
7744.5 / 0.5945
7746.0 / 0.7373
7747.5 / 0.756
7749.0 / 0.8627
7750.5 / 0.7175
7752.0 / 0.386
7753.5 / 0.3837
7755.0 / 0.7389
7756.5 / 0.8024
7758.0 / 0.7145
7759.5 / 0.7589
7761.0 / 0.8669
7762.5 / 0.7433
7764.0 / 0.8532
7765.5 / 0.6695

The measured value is 0.105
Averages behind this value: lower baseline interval 0.749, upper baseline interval 0.732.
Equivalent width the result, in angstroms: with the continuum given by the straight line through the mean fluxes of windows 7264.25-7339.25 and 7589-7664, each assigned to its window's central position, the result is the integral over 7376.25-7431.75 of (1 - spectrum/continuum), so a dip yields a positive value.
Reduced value 2.4 angstroms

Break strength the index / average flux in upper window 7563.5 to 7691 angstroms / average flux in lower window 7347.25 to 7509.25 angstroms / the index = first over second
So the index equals 1.0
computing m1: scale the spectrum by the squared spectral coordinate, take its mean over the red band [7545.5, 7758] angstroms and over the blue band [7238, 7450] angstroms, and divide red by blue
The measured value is 1.07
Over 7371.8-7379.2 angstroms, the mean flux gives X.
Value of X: 0.709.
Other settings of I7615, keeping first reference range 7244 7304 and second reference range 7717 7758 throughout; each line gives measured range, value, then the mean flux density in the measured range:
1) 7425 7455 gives 0.109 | 0.665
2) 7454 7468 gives 0.168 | 0.628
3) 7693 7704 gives -0.039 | 0.74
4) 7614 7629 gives 0.112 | 0.65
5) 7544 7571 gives 0.049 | 0.693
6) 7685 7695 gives -0.098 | 0.782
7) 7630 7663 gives 0.078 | 0.668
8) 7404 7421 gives 0.104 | 0.67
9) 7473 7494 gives 0.099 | 0.668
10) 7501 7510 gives 0.124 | 0.651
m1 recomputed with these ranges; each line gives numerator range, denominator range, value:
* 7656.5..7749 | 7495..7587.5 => 1.09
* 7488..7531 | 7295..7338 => 1.02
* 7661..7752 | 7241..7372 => 1.11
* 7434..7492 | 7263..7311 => 0.92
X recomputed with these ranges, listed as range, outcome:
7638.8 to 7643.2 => 0.692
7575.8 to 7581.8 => 0.774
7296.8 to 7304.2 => 0.758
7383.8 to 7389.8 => 0.716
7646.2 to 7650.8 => 0.691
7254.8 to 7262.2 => 0.757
